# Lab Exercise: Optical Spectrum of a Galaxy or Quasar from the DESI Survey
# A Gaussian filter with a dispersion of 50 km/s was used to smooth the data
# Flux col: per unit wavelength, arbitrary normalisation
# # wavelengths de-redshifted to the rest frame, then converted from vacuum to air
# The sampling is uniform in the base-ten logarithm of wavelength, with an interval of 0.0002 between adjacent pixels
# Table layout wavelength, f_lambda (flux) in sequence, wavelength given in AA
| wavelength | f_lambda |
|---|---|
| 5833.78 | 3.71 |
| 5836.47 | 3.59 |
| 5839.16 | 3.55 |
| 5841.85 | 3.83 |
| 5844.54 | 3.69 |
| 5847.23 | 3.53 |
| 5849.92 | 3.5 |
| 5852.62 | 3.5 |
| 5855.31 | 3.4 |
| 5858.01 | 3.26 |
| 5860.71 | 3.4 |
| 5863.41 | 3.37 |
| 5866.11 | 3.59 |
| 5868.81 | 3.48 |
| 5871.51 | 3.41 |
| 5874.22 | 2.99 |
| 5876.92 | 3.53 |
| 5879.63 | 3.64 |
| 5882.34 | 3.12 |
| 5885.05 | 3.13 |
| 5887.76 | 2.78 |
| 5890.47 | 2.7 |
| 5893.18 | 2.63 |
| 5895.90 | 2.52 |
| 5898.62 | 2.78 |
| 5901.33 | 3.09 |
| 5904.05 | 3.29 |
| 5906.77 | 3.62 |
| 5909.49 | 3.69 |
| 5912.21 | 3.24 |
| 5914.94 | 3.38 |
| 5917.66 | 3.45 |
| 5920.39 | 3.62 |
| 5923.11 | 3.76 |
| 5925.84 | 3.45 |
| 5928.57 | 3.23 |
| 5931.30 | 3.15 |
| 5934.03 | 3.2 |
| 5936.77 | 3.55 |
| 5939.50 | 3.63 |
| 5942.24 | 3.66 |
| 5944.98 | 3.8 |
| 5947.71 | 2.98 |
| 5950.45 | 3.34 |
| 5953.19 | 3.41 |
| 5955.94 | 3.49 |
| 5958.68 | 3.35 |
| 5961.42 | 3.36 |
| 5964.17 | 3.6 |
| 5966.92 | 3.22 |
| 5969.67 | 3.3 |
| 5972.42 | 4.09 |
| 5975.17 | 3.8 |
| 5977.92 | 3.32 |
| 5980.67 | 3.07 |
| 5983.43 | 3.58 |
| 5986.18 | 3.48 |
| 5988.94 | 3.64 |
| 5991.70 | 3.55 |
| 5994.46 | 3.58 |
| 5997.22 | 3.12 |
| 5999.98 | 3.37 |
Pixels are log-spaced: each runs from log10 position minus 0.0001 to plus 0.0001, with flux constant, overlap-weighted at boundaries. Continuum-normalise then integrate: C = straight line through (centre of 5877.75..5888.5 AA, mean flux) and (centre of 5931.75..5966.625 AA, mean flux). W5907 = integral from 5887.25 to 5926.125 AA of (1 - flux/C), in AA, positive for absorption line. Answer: 1.0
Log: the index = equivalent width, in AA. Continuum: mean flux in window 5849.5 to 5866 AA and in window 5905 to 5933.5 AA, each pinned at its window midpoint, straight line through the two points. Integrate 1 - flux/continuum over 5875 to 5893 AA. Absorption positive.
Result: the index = 1.7 AA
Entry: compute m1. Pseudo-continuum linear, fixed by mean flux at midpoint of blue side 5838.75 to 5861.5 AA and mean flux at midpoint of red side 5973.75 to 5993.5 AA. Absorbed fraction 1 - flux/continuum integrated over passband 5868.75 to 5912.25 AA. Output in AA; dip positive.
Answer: 4.6 AA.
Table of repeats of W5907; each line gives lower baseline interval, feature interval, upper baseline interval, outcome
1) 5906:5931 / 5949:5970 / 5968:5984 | 0.7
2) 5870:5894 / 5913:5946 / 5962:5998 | -1.8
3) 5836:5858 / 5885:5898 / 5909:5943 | 2.9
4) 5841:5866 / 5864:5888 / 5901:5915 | 0.9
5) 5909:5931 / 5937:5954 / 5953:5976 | 0.0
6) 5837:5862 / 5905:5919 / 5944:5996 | 0.1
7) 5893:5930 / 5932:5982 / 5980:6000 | -1.1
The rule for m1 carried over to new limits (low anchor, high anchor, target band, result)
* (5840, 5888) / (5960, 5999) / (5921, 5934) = 0.2 AA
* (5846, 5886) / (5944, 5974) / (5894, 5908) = 1.5 AA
